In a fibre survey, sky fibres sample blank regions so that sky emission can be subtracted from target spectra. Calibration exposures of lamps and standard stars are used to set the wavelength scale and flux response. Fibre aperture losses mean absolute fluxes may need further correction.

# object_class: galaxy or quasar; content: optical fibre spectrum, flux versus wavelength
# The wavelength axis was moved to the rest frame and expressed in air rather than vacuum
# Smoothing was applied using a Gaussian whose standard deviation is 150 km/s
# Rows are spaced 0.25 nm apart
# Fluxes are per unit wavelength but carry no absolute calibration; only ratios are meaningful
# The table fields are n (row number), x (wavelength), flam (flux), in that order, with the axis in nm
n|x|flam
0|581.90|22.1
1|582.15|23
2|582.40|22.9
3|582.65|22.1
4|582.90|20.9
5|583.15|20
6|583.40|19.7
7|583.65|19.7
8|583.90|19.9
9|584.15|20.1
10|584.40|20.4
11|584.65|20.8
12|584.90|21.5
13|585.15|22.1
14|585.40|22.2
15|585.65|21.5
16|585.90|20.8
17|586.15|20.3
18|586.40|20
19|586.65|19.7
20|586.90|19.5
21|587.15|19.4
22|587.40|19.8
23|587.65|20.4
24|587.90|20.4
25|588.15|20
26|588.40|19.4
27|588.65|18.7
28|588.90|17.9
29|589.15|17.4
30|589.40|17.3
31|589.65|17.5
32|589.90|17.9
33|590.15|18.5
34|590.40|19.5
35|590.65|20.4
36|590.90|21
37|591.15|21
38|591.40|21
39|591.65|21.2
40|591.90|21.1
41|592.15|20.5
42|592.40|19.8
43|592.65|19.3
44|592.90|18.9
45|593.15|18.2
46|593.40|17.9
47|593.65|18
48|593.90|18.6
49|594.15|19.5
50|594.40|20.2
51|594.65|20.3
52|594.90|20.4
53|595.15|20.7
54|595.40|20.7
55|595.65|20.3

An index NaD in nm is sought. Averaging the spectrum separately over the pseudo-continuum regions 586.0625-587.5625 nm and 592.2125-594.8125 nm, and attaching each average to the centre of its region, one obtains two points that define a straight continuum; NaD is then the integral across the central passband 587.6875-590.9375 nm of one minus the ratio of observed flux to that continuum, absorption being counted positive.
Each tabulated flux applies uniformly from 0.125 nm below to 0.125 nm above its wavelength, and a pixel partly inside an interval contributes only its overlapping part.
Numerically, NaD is 0.11 nm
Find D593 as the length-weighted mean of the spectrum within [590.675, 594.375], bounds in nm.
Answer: 19.7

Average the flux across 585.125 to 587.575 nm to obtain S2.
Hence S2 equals 20.5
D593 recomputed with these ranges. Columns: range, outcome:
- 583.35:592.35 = 20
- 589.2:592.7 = 19.7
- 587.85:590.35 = 18.5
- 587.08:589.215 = 19.3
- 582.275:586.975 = 20.8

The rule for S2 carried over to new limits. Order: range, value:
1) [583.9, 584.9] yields 20.5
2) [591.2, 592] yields 21.1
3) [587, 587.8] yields 19.9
